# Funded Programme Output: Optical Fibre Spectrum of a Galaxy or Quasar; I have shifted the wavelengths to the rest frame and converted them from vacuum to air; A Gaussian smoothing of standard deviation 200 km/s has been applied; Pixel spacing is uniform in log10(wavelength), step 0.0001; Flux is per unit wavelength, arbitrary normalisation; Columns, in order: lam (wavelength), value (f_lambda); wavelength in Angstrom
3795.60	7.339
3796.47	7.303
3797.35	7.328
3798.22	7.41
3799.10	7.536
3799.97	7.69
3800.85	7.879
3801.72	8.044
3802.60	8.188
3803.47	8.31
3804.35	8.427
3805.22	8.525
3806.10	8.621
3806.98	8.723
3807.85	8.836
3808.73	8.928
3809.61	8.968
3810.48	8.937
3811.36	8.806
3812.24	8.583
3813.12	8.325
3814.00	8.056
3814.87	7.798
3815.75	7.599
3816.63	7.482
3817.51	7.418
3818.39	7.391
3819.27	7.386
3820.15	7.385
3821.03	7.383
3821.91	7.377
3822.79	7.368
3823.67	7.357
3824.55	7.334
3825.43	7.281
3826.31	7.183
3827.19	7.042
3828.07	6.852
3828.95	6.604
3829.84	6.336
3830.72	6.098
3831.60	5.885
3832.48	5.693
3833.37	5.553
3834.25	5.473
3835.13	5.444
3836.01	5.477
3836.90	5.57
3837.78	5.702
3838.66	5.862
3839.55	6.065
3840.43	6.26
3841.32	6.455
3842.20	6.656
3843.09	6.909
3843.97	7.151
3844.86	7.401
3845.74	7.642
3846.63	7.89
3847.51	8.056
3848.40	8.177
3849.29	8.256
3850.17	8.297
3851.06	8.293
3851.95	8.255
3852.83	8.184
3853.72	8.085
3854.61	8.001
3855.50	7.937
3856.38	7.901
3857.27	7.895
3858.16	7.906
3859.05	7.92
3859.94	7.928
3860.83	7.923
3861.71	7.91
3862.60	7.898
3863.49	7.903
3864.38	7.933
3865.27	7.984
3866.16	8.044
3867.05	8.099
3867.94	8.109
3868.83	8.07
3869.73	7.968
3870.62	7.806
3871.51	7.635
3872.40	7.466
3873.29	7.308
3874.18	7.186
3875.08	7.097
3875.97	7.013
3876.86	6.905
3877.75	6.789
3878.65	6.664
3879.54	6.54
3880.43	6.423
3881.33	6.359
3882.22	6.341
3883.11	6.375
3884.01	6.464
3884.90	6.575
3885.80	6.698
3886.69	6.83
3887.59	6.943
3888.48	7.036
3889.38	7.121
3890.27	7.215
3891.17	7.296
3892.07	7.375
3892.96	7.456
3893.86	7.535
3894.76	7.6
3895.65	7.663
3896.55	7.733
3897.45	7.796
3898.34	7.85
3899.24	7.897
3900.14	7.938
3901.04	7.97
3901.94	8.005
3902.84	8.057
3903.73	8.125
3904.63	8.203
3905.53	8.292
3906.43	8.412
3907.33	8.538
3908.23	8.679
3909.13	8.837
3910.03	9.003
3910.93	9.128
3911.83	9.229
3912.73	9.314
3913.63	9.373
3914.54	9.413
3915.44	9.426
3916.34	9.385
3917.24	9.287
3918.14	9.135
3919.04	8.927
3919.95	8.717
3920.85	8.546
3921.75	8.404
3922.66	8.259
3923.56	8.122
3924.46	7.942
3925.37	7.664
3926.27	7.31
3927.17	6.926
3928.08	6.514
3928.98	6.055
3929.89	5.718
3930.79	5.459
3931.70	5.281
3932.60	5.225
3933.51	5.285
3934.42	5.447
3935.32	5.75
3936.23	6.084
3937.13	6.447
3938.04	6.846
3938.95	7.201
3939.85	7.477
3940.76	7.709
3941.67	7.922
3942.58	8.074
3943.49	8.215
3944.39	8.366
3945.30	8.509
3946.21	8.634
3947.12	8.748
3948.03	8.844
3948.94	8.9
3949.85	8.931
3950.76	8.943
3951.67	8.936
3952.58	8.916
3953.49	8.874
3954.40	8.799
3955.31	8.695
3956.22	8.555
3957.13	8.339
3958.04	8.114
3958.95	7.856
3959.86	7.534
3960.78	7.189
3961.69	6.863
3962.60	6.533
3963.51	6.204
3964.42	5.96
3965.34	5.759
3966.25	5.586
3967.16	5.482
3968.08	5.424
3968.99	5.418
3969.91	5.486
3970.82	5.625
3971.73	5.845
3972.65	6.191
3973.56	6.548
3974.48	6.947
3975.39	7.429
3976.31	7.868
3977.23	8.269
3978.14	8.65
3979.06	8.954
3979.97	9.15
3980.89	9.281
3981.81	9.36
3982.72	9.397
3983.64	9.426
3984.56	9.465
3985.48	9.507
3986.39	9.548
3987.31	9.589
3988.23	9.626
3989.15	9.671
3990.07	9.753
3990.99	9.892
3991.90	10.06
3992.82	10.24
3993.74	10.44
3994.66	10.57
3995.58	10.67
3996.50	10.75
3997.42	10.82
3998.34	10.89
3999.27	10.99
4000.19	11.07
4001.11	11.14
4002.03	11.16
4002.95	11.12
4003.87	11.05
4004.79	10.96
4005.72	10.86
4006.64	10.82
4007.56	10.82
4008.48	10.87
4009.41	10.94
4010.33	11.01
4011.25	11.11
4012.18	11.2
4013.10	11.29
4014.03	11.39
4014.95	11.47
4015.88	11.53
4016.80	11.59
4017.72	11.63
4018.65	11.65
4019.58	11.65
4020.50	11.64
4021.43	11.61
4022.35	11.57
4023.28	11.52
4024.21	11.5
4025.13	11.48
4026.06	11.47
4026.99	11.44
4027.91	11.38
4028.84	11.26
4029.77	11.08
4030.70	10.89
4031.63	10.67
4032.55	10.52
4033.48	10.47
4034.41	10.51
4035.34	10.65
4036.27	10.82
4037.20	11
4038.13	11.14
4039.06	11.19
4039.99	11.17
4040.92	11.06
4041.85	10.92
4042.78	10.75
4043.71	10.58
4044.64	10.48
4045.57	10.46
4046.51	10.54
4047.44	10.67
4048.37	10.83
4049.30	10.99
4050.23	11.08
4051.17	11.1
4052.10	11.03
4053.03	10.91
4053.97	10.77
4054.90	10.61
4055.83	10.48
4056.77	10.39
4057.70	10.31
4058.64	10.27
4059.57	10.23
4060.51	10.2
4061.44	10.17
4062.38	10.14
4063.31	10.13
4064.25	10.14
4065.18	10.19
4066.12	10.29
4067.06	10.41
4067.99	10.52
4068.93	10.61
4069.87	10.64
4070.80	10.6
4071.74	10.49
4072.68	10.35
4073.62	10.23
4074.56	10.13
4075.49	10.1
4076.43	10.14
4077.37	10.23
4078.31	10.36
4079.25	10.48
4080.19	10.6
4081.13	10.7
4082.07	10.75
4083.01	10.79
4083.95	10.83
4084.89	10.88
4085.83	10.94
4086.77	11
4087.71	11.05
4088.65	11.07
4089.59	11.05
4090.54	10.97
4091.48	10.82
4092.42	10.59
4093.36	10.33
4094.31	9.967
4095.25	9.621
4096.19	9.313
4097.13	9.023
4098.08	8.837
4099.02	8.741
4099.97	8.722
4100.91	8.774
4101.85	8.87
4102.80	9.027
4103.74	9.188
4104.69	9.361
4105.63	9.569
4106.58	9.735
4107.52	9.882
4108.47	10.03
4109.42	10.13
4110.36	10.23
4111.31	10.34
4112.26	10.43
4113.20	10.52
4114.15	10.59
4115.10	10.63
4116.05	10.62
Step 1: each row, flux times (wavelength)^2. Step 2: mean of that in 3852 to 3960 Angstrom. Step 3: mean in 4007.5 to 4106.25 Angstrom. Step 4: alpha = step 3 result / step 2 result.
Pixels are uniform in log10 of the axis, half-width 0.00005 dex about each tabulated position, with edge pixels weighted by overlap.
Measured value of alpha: 1.47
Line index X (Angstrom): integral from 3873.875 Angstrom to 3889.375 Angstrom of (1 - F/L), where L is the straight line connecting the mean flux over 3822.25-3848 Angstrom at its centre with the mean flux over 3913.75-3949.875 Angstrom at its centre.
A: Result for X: 0.8 Angstrom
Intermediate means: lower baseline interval 6.58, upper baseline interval 7.63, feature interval 6.72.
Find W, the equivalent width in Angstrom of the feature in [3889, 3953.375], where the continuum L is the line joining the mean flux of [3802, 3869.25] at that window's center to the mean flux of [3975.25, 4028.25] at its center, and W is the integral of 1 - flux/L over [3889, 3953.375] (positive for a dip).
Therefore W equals 8.3 Angstrom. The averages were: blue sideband 7.51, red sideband 10.5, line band 7.89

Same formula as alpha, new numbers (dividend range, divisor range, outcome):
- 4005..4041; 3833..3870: 1.65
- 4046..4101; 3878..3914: 1.48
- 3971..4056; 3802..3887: 1.54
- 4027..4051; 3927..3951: 1.60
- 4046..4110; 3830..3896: 1.59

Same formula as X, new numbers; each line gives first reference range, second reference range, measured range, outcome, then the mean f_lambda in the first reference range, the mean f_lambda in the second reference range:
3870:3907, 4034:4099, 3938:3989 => 4.6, 7.33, 10.5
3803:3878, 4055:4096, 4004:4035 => -4.6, 7.48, 10.5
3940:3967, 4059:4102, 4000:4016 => -3.9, 7.91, 10.3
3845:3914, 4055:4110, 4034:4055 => -2.4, 7.75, 10.2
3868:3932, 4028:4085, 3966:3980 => 3.6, 7.68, 10.6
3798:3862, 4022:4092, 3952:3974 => 5.7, 7.47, 10.7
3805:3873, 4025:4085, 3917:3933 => 2.5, 7.49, 10.6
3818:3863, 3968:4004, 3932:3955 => 2.2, 7.14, 9.11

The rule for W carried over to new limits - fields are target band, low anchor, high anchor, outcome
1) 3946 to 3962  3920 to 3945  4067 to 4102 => -2.1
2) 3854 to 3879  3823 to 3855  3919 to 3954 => -2.1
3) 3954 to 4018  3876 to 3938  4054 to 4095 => -1.1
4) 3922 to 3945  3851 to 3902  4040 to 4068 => 4.3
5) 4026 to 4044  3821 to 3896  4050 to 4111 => -2.5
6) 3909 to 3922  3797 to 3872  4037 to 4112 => -0.9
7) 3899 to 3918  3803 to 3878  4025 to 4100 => -0.6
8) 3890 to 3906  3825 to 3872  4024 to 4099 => 0.5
